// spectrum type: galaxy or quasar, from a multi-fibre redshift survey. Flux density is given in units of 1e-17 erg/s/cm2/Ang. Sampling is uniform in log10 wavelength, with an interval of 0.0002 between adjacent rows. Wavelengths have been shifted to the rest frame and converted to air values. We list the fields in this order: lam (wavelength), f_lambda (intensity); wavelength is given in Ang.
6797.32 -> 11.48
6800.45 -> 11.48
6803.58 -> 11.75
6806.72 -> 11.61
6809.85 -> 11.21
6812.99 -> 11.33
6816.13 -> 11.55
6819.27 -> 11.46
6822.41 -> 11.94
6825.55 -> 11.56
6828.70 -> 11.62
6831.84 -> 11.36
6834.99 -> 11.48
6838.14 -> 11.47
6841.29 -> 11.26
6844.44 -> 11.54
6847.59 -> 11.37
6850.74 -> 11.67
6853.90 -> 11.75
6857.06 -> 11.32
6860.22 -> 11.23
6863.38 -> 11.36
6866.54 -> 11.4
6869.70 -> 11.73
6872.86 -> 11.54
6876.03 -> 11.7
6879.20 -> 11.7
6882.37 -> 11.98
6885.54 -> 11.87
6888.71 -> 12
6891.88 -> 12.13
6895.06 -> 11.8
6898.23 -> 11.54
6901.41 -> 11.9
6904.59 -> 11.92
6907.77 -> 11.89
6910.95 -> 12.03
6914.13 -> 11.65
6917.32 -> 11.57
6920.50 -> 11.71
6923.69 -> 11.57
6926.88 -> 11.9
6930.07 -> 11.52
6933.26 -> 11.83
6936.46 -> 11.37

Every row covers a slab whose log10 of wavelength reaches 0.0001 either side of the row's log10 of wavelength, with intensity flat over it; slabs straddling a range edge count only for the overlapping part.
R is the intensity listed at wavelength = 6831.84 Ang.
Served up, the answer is 11.36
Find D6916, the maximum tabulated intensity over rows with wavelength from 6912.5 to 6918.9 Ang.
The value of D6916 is 11.65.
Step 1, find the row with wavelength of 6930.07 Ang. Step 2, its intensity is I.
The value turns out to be 11.52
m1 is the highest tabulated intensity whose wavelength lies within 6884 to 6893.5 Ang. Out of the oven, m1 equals 12.13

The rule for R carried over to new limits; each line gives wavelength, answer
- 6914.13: 11.65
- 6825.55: 11.56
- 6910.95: 12.03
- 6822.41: 11.94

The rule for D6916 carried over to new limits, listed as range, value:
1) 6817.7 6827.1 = 11.94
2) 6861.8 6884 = 11.98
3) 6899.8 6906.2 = 11.92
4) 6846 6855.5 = 11.75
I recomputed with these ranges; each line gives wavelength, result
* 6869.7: 11.73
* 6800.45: 11.48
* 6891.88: 12.13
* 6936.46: 11.37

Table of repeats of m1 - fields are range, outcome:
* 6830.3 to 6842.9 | 11.48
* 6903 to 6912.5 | 12.03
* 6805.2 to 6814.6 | 11.61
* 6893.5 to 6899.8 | 11.8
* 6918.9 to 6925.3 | 11.71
